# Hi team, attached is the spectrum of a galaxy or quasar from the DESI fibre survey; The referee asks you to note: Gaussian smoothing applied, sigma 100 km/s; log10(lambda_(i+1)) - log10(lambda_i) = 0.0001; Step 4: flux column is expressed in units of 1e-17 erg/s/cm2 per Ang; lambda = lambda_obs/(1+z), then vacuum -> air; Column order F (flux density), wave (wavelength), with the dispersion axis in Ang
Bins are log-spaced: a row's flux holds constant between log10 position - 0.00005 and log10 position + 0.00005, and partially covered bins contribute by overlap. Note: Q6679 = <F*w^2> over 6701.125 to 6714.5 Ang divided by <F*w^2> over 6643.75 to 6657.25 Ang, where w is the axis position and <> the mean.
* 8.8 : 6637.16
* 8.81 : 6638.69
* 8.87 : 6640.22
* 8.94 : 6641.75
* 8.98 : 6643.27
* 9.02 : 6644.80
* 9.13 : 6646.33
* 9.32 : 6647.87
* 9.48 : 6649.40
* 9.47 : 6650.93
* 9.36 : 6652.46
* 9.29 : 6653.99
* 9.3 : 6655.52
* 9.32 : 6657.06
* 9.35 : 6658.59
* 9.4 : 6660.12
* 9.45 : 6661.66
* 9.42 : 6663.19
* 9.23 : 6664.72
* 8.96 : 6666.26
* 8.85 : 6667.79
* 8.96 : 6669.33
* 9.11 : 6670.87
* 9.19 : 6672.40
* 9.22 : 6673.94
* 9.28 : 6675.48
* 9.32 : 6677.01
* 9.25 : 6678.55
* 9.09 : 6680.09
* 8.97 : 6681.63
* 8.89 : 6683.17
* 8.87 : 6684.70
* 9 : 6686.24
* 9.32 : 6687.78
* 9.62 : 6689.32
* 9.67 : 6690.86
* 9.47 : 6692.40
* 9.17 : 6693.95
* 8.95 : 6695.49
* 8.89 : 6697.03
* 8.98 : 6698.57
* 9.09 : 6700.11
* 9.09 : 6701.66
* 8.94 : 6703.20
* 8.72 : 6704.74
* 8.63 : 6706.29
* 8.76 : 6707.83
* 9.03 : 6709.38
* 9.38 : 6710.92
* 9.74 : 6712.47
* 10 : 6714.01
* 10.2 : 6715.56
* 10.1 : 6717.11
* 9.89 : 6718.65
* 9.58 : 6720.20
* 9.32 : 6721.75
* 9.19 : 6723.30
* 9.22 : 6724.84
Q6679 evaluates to 1.0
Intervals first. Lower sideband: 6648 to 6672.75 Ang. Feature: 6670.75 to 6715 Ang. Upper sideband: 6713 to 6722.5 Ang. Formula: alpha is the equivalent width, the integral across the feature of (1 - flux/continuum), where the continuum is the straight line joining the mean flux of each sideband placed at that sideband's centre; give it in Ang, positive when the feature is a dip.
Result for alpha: 2.0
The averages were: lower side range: 9.26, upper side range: 9.85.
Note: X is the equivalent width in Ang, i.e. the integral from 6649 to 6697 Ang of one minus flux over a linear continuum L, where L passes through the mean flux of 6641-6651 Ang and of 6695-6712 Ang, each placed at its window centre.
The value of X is -0.8 Ang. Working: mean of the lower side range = 9.17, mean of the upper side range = 8.97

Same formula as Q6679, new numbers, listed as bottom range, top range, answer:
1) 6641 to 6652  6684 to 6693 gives 1.03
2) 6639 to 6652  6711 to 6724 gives 1.09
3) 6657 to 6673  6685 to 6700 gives 1.01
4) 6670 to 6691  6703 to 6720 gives 1.04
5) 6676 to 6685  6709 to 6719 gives 1.09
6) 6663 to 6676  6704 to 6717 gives 1.04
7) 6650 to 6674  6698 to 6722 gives 1.03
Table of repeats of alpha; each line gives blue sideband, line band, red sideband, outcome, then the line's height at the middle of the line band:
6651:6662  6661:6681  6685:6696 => 0.3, 9.33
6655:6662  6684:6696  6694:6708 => -0.3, 9.03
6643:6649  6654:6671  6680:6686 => -0.3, 9.05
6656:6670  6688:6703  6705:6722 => 0.3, 9.39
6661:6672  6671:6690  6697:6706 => -0.2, 9.06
